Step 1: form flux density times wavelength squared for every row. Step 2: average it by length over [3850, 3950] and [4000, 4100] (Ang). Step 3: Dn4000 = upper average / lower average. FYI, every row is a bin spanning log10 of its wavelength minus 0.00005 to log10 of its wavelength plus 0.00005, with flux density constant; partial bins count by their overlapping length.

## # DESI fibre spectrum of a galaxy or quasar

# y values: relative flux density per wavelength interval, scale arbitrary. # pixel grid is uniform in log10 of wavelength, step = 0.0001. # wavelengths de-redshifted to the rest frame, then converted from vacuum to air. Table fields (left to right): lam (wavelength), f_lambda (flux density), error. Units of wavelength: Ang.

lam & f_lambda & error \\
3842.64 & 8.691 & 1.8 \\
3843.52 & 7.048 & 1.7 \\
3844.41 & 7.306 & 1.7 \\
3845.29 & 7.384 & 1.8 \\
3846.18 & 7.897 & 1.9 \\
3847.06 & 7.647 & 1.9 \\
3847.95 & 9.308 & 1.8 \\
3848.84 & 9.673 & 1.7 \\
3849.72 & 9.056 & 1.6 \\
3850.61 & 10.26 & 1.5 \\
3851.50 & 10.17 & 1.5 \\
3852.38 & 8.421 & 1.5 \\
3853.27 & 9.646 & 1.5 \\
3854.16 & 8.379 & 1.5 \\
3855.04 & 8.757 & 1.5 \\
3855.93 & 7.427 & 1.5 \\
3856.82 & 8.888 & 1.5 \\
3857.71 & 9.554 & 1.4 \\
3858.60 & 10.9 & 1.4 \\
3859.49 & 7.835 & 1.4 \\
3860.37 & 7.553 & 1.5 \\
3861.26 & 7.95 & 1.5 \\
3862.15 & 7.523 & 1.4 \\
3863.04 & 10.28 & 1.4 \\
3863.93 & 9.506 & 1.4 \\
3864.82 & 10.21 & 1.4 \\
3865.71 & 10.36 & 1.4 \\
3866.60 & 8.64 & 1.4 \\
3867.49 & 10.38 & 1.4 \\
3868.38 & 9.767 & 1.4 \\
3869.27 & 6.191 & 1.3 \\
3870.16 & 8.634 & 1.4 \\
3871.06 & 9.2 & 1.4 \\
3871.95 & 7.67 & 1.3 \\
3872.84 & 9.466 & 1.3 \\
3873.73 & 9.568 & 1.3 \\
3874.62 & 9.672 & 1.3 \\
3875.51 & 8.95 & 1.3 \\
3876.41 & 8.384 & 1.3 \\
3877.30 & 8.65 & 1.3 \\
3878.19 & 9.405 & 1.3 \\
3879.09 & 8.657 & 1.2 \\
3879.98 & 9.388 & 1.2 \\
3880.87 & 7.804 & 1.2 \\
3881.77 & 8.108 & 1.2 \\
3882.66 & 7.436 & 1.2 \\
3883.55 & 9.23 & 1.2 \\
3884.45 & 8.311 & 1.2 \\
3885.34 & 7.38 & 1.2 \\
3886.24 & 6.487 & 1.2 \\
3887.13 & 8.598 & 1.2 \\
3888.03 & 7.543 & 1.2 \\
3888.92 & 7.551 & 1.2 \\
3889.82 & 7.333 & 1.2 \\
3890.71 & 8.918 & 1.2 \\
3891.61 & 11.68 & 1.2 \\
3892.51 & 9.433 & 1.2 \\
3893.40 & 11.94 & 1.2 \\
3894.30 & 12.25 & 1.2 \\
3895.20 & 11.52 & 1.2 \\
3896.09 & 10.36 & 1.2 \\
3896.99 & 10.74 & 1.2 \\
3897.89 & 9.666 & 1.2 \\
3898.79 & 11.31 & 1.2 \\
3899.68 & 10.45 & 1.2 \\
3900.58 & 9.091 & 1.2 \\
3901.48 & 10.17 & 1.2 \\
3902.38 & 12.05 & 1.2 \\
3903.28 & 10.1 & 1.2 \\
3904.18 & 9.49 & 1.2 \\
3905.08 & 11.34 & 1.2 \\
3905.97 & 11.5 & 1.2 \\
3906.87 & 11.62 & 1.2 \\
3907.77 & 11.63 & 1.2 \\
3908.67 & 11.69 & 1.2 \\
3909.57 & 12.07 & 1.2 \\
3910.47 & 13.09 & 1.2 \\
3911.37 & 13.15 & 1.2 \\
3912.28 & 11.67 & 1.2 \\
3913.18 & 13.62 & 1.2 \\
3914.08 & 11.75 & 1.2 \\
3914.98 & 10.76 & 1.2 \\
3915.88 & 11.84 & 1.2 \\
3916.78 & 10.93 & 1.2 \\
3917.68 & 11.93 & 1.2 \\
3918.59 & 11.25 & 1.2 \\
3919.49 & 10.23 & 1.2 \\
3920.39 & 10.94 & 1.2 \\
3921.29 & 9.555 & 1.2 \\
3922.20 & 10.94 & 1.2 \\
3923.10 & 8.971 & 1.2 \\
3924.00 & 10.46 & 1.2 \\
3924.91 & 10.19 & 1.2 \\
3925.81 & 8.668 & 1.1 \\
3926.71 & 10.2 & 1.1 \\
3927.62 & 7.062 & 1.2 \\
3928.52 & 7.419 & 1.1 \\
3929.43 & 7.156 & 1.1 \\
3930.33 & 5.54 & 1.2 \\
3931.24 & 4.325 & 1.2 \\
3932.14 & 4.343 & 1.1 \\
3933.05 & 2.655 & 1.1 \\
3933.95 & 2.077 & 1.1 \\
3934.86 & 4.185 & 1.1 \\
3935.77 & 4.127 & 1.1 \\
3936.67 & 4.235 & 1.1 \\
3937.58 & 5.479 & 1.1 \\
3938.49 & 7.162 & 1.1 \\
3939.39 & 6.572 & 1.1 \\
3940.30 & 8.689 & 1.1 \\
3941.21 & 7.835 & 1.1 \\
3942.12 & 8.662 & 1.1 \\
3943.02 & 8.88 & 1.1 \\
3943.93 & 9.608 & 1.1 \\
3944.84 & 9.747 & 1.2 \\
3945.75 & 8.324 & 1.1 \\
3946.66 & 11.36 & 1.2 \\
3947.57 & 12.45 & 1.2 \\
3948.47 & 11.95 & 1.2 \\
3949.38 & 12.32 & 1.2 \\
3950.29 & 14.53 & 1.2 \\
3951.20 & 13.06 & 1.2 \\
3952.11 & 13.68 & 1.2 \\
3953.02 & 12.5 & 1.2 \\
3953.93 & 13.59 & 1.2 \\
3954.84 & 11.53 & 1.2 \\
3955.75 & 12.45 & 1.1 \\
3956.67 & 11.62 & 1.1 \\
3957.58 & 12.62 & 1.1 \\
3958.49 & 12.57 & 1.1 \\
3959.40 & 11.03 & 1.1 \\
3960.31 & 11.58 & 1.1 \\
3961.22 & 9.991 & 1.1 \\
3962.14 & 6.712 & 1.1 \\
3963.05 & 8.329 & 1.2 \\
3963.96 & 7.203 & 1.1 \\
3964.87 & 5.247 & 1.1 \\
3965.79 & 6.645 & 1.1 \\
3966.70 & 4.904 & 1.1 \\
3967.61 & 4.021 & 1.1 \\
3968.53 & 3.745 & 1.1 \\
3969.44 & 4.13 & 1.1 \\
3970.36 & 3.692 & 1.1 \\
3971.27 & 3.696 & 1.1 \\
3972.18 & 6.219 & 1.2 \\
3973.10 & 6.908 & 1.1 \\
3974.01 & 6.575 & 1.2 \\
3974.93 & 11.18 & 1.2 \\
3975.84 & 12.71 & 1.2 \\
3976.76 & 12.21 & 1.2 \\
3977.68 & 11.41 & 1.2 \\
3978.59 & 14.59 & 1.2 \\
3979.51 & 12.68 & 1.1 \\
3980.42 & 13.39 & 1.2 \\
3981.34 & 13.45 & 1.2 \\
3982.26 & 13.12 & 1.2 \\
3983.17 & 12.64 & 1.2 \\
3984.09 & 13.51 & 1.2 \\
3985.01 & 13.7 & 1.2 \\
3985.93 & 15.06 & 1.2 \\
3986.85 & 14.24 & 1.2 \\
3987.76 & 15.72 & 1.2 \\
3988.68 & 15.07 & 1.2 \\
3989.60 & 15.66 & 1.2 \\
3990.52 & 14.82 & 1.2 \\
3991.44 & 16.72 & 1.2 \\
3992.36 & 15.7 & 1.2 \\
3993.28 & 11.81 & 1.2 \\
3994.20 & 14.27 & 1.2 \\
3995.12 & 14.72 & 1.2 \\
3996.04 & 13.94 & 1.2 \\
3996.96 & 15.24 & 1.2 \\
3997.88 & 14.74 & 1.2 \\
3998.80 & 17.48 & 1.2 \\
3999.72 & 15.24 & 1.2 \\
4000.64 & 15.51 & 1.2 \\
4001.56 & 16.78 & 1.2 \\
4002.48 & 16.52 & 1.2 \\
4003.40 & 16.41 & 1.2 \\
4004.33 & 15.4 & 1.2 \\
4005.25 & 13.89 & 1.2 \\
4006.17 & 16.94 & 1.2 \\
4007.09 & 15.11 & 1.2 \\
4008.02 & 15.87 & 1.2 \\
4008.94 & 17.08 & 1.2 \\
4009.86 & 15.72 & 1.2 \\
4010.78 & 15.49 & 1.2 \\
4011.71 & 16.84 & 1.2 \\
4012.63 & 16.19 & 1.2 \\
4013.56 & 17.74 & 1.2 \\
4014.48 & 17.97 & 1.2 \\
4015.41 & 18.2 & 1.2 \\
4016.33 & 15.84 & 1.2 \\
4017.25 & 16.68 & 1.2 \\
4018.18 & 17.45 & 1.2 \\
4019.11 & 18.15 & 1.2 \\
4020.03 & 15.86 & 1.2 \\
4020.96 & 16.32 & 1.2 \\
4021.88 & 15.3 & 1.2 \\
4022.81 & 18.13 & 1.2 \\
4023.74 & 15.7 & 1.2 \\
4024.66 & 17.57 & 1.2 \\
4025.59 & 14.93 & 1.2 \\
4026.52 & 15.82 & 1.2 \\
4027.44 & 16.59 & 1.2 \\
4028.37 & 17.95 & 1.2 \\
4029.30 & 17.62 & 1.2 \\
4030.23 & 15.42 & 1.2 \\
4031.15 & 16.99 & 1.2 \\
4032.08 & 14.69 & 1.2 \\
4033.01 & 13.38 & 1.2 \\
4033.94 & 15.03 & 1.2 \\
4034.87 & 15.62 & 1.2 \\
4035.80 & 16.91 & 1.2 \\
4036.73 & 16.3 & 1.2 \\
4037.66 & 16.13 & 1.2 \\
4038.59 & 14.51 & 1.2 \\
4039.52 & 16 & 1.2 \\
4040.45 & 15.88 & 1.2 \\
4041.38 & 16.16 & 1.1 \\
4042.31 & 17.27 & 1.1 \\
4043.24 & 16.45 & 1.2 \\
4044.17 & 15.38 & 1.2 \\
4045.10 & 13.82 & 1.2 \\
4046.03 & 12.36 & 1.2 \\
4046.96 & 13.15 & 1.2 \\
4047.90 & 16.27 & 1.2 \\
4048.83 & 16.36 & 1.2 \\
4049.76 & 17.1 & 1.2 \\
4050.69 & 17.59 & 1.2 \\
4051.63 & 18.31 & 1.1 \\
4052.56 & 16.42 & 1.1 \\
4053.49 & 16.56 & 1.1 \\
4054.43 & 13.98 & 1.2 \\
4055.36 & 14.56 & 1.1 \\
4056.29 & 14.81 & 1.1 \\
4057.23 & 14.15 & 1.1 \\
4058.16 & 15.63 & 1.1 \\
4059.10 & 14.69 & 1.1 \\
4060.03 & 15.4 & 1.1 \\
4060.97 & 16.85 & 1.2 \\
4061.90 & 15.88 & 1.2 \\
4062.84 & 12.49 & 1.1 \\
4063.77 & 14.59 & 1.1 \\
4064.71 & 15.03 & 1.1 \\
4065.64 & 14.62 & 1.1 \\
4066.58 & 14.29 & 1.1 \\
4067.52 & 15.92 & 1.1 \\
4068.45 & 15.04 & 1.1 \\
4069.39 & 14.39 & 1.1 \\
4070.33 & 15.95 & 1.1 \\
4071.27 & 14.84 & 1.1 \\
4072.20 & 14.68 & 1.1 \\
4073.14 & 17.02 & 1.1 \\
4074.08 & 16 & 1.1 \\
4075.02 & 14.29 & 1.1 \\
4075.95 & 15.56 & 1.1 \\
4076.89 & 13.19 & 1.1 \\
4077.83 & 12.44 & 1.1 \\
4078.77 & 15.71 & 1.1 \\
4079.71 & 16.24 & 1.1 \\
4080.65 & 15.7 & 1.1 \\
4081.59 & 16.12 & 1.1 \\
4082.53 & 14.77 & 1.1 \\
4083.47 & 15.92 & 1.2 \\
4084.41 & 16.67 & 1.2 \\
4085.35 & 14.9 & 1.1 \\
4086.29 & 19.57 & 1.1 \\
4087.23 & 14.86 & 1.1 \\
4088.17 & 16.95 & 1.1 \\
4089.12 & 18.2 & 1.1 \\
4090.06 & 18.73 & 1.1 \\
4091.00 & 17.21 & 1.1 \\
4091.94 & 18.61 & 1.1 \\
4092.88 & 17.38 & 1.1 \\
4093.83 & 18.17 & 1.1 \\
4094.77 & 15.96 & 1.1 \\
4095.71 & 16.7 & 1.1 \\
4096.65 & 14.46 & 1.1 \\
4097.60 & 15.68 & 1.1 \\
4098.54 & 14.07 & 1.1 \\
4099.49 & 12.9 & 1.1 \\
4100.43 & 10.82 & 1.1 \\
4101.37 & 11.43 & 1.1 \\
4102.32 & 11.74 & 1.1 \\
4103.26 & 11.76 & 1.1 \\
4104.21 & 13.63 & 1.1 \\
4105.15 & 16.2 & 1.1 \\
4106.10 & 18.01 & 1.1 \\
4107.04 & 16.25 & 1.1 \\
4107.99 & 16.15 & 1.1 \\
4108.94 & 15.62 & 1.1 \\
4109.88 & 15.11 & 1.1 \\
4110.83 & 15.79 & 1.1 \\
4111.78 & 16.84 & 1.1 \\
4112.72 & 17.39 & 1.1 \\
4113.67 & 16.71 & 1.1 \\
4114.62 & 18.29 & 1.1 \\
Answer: 1.9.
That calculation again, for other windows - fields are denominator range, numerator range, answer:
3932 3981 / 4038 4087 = 1.83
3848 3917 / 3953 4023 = 1.42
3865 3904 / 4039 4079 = 1.80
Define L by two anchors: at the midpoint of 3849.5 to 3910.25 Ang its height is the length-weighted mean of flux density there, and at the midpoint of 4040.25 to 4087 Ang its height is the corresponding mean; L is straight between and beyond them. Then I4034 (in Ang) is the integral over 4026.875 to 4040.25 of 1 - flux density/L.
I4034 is -1.39 Ang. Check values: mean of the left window 9.43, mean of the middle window 15.9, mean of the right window 15.4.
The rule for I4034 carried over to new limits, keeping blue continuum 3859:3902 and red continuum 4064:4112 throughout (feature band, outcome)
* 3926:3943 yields 7.4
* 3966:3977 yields 5.0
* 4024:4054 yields -4.3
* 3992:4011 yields -3.9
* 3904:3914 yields -2.0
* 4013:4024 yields -3.0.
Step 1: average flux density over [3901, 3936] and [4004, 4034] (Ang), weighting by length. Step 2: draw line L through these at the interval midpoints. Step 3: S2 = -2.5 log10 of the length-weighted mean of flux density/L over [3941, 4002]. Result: 0.150 mag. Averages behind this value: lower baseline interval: 9.53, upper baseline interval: 16.3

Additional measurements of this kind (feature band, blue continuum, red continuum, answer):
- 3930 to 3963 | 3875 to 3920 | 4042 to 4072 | 0.283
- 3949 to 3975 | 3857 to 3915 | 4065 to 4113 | 0.296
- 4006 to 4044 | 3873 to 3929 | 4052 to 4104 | -0.191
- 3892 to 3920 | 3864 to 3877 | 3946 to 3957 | -0.066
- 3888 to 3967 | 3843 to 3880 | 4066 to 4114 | 0.105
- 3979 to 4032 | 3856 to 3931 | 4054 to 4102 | -0.190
